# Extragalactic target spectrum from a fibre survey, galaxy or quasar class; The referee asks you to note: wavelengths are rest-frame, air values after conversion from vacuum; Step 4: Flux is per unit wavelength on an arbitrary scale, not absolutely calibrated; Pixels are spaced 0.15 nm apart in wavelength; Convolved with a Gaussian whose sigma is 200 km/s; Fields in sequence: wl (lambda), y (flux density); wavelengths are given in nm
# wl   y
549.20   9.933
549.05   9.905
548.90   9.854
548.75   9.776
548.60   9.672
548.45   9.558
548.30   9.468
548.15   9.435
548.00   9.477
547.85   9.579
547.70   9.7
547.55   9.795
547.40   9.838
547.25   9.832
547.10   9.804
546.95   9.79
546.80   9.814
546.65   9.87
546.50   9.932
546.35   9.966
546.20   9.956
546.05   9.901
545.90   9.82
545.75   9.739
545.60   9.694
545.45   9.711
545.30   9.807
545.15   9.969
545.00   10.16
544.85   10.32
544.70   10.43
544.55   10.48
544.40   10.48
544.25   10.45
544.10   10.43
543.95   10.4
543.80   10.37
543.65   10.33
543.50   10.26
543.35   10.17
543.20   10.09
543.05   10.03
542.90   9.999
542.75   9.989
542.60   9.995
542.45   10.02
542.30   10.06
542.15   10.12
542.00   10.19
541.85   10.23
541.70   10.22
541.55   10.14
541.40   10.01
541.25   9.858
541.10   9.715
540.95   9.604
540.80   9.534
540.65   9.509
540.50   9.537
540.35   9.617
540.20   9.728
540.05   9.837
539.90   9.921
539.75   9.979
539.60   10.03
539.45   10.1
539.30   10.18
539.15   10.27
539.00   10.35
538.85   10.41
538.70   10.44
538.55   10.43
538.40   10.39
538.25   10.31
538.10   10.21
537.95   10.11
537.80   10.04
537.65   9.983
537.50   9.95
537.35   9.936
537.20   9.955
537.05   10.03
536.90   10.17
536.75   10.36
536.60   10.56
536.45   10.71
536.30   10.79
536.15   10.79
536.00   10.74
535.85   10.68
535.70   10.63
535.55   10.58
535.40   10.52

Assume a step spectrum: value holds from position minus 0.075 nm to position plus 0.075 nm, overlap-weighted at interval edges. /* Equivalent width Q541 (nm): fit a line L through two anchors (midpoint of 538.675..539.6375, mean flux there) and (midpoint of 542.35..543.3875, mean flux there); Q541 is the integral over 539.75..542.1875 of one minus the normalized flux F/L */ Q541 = 0.07 nm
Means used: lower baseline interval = 10.3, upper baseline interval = 10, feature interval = 9.86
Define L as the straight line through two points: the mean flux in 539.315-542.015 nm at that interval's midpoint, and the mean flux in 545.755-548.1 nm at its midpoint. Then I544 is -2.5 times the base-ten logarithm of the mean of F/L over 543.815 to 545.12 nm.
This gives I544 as -0.06 mag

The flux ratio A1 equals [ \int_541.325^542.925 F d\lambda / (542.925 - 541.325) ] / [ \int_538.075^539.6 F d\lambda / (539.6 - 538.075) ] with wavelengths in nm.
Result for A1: 1.0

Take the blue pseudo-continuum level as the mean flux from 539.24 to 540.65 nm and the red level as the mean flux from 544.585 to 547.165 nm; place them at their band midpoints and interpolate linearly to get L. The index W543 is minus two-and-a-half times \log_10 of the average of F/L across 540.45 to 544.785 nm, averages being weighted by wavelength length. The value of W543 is -0.02 mag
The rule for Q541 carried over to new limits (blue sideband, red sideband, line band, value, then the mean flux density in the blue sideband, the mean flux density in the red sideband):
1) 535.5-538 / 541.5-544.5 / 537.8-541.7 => 0.10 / 10.4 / 10.2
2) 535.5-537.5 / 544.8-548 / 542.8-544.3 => -0.03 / 10.4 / 9.84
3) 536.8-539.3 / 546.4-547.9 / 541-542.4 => 0.00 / 10.2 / 9.8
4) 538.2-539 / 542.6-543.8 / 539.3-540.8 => 0.07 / 10.4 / 10.1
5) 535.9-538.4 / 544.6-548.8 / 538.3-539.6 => -0.01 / 10.3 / 9.82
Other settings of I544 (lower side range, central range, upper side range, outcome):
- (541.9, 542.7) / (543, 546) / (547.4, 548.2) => -0.03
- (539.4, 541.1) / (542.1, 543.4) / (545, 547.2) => -0.03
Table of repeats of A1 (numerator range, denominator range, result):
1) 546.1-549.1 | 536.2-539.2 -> 0.95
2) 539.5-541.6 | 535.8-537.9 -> 0.95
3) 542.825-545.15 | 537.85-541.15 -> 1.03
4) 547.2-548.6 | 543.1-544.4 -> 0.93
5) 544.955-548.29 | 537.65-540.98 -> 0.98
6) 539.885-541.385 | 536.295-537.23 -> 0.94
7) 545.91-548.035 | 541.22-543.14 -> 0.97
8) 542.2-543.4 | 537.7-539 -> 0.98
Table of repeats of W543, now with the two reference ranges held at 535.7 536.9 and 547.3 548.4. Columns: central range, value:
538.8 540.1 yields 0.02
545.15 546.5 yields 0.00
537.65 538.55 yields 0.03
